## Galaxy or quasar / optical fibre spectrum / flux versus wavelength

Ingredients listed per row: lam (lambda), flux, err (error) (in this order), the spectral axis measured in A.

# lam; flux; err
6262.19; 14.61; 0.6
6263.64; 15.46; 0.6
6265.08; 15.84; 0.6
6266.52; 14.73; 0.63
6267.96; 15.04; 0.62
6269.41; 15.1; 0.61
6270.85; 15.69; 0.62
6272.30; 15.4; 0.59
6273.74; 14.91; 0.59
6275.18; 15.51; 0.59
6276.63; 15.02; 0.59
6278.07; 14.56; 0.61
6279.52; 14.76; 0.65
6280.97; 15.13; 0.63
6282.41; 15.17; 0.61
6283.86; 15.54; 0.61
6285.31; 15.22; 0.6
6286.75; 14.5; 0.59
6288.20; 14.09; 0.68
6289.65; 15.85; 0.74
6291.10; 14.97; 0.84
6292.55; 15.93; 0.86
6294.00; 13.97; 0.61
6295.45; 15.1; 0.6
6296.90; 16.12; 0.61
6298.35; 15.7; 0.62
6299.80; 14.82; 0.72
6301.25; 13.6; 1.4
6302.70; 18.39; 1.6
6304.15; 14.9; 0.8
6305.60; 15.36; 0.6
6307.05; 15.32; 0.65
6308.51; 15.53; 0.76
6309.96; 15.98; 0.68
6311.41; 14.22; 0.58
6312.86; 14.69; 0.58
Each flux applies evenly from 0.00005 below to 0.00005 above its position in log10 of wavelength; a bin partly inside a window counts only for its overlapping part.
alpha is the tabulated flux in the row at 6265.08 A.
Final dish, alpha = 15.84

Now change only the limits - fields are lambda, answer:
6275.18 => 15.51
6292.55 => 15.93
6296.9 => 16.12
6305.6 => 15.36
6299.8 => 14.82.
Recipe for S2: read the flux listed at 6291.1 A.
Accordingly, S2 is 14.97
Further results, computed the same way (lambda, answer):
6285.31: 15.22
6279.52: 14.76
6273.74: 14.91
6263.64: 15.46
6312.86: 14.69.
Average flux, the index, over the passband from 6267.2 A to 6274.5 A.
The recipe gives 15.2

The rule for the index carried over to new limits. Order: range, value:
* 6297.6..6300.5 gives 15.3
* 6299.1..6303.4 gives 15.6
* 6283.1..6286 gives 15.3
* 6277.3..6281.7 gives 14.8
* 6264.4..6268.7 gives 15.2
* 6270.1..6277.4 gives 15.3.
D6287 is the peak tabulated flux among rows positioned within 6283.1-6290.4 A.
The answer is 15.85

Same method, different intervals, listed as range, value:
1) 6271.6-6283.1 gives 15.51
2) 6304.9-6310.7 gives 15.98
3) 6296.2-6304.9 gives 18.39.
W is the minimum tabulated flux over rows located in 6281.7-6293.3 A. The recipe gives 14.09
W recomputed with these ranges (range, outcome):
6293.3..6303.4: 13.6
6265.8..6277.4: 14.73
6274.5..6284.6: 14.56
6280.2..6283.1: 15.13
